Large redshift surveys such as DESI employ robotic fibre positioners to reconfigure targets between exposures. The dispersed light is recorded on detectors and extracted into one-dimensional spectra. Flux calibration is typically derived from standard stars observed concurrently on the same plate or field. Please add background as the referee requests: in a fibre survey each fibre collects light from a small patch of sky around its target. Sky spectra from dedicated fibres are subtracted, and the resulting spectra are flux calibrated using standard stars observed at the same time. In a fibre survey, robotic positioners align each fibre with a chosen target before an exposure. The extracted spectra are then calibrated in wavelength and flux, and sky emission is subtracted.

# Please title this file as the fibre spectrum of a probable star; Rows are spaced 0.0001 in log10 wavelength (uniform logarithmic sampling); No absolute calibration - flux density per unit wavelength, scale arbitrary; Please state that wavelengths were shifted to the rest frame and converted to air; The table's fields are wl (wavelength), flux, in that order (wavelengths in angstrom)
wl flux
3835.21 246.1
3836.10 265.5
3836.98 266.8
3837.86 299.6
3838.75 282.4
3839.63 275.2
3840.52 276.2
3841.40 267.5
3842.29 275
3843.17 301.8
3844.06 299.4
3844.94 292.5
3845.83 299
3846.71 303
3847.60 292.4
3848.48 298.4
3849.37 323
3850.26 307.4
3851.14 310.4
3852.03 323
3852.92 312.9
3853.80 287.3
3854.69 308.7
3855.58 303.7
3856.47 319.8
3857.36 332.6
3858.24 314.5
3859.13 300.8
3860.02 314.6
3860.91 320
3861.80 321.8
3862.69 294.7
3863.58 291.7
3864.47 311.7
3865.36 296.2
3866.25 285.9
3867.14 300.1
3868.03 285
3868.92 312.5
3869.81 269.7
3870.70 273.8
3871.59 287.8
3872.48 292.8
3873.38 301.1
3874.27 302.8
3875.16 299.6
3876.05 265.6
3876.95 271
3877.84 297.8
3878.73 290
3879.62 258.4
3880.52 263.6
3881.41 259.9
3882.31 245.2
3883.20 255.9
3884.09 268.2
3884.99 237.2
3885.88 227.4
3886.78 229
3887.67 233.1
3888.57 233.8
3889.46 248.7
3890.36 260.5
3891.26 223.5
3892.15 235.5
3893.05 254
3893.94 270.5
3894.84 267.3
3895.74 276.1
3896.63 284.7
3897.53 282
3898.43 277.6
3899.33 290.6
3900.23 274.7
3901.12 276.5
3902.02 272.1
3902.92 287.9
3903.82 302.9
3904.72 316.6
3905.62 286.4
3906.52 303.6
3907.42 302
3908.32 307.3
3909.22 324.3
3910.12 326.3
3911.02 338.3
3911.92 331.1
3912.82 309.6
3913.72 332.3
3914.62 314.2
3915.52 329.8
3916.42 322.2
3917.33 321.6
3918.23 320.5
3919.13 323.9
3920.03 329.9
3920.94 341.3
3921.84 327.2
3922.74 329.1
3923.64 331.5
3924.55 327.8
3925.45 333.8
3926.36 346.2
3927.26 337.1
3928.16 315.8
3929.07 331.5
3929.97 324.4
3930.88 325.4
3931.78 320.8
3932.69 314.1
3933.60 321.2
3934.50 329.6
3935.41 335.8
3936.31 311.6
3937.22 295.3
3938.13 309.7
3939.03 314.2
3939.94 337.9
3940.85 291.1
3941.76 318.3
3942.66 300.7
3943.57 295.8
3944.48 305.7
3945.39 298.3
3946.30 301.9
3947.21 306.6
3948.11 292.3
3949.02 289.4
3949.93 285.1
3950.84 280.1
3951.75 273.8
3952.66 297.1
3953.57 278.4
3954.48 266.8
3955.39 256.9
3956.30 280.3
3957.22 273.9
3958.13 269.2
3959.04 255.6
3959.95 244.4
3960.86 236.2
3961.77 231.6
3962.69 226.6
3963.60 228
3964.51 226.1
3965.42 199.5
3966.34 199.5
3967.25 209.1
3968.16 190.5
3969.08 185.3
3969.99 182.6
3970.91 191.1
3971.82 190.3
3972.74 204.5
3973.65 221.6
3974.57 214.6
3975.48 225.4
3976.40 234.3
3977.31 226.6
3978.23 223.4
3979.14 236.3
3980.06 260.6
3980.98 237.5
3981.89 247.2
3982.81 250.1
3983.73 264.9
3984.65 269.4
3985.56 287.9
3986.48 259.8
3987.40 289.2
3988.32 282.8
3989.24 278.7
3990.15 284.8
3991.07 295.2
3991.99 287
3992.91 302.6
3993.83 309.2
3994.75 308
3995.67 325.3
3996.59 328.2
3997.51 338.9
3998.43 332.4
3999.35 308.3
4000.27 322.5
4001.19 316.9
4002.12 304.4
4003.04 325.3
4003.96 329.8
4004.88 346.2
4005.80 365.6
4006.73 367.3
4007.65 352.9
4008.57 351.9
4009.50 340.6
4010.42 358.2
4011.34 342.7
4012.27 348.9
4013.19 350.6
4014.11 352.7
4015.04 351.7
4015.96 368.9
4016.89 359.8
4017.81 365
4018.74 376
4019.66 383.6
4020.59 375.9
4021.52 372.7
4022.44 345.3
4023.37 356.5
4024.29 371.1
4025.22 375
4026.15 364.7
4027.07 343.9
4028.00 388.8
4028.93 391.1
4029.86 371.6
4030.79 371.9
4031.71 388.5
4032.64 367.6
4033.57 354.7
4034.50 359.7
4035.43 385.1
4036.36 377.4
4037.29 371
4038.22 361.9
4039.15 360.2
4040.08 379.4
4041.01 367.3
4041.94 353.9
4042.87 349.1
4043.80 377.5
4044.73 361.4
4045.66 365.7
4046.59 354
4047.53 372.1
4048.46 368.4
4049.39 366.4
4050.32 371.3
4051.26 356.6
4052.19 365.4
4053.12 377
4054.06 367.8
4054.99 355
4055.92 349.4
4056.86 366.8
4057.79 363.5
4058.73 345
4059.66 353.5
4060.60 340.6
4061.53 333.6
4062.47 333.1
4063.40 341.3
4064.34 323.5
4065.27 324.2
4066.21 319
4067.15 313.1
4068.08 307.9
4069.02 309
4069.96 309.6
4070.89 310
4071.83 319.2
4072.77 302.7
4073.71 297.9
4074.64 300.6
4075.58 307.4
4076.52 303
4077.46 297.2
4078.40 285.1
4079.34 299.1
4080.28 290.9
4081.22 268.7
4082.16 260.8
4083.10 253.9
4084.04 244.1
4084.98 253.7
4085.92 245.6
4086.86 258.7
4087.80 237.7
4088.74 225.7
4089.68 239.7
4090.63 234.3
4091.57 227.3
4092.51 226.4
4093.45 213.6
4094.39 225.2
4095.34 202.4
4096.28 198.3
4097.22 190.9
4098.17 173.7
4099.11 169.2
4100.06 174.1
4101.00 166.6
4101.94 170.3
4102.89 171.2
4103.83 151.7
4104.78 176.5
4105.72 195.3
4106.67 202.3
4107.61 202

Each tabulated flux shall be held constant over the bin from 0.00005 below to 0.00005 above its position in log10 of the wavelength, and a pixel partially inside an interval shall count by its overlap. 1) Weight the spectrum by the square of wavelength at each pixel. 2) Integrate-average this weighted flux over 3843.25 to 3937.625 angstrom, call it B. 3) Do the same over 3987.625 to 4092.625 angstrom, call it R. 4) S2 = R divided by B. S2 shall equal 1.20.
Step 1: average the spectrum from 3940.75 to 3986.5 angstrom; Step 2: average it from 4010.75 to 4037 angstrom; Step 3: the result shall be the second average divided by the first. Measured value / 1.5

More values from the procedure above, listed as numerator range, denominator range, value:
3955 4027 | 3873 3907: 1.08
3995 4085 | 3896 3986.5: 1.21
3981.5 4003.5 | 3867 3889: 1.10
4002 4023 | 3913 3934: 1.09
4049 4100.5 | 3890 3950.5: 0.94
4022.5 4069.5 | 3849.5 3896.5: 1.27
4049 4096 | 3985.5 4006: 0.97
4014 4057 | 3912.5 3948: 1.15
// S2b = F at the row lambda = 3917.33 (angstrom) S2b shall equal 321.6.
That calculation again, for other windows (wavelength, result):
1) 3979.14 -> 236.3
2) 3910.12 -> 326.3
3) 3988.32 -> 282.8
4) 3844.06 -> 299.4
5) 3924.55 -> 327.8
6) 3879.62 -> 258.4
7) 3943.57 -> 295.8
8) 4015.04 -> 351.7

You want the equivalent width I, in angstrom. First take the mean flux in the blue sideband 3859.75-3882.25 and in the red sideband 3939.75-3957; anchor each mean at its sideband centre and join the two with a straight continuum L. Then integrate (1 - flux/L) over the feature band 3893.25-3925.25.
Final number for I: -1.8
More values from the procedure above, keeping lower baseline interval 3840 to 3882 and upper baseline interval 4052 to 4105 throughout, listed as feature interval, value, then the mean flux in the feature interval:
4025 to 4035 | -3.3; 371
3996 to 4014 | -3.6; 339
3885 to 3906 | 2.0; 265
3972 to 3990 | 2.3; 248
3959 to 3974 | 3.9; 212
